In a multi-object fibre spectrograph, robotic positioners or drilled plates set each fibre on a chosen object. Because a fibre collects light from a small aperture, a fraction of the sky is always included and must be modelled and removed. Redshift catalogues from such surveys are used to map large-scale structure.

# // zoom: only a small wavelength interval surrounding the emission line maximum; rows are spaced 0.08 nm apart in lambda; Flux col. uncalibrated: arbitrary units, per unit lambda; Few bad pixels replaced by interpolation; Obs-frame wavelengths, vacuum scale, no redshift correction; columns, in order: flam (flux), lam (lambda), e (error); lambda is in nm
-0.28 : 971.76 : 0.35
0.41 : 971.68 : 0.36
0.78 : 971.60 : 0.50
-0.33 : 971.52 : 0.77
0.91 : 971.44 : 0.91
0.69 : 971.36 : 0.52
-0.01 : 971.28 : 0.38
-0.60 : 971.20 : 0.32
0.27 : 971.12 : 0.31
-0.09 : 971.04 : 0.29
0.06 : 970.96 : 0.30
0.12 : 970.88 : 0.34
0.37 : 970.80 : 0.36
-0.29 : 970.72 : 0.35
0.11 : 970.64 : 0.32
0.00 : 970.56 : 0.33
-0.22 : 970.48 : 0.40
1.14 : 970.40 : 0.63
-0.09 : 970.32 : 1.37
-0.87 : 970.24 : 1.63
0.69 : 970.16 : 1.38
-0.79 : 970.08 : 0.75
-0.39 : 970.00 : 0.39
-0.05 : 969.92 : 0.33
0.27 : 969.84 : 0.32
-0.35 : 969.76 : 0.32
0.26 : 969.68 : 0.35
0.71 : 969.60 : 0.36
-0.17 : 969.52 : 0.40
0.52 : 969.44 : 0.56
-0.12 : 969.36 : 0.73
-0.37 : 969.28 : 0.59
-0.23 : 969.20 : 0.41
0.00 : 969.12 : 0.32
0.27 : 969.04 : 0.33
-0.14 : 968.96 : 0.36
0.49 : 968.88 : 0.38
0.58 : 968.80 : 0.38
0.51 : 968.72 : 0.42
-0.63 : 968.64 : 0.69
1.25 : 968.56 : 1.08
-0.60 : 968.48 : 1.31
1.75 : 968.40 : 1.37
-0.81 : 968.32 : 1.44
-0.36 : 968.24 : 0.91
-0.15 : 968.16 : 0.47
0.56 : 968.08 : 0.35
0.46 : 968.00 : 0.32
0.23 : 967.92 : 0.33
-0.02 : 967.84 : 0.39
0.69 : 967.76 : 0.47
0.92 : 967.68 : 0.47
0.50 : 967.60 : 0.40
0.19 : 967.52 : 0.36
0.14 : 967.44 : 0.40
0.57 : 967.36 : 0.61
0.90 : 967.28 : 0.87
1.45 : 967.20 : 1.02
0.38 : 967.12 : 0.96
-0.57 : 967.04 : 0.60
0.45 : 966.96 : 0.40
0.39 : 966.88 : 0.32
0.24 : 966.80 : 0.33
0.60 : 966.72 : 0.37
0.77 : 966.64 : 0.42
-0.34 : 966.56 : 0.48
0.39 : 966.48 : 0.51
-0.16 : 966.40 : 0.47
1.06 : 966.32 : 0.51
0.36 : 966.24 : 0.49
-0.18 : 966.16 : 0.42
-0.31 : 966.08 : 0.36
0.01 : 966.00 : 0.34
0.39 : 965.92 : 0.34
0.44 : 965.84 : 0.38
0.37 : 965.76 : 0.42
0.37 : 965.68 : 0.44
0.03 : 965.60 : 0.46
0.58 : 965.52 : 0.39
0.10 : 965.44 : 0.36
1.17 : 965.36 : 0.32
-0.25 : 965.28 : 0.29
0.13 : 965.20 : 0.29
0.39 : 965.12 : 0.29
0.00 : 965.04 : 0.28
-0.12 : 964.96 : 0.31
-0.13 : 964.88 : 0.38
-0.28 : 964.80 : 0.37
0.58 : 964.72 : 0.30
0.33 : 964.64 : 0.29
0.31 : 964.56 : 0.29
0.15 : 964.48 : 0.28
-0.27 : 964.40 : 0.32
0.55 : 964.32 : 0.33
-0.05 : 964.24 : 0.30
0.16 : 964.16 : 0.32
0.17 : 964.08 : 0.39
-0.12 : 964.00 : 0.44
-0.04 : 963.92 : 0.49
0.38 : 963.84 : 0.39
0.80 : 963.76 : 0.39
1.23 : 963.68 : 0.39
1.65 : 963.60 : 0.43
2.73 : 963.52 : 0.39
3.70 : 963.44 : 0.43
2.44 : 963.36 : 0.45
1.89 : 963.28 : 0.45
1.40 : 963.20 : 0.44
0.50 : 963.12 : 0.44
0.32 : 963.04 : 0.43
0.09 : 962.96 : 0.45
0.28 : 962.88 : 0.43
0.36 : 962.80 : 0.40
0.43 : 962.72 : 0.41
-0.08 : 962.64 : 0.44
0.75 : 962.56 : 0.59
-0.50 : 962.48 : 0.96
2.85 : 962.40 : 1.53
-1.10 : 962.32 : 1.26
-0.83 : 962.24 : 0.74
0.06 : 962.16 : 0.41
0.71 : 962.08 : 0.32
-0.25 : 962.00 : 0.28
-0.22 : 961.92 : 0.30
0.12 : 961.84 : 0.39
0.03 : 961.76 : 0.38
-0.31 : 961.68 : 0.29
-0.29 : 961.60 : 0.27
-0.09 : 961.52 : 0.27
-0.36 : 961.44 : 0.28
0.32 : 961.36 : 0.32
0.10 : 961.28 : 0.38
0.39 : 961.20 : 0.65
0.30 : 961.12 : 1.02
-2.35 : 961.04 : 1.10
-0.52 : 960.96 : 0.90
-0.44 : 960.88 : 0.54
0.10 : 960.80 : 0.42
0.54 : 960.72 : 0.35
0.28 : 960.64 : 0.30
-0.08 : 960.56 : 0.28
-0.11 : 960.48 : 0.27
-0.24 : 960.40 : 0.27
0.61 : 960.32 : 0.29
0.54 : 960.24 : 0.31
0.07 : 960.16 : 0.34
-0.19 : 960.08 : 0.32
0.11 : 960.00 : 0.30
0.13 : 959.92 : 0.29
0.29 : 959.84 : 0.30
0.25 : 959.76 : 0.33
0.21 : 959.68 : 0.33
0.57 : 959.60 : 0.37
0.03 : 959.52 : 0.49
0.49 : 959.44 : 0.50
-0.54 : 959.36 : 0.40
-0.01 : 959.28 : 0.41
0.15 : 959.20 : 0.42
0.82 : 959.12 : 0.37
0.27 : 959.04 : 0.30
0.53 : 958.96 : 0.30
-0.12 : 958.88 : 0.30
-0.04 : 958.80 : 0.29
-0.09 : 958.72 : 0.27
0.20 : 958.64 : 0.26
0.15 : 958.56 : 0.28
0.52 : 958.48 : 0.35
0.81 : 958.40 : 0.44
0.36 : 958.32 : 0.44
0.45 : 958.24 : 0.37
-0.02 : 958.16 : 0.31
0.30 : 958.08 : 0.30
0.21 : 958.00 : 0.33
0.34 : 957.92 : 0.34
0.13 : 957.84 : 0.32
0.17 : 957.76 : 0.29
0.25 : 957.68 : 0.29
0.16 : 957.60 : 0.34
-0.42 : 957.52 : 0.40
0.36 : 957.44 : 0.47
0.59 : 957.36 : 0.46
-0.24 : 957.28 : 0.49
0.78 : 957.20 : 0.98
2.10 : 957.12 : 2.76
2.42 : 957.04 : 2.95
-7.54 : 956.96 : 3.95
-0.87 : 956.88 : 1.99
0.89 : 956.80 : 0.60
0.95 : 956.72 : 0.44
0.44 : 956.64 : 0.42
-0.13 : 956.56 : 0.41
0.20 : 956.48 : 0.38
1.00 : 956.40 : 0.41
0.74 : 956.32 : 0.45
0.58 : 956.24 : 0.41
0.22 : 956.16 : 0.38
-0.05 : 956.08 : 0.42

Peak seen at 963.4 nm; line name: [O III]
